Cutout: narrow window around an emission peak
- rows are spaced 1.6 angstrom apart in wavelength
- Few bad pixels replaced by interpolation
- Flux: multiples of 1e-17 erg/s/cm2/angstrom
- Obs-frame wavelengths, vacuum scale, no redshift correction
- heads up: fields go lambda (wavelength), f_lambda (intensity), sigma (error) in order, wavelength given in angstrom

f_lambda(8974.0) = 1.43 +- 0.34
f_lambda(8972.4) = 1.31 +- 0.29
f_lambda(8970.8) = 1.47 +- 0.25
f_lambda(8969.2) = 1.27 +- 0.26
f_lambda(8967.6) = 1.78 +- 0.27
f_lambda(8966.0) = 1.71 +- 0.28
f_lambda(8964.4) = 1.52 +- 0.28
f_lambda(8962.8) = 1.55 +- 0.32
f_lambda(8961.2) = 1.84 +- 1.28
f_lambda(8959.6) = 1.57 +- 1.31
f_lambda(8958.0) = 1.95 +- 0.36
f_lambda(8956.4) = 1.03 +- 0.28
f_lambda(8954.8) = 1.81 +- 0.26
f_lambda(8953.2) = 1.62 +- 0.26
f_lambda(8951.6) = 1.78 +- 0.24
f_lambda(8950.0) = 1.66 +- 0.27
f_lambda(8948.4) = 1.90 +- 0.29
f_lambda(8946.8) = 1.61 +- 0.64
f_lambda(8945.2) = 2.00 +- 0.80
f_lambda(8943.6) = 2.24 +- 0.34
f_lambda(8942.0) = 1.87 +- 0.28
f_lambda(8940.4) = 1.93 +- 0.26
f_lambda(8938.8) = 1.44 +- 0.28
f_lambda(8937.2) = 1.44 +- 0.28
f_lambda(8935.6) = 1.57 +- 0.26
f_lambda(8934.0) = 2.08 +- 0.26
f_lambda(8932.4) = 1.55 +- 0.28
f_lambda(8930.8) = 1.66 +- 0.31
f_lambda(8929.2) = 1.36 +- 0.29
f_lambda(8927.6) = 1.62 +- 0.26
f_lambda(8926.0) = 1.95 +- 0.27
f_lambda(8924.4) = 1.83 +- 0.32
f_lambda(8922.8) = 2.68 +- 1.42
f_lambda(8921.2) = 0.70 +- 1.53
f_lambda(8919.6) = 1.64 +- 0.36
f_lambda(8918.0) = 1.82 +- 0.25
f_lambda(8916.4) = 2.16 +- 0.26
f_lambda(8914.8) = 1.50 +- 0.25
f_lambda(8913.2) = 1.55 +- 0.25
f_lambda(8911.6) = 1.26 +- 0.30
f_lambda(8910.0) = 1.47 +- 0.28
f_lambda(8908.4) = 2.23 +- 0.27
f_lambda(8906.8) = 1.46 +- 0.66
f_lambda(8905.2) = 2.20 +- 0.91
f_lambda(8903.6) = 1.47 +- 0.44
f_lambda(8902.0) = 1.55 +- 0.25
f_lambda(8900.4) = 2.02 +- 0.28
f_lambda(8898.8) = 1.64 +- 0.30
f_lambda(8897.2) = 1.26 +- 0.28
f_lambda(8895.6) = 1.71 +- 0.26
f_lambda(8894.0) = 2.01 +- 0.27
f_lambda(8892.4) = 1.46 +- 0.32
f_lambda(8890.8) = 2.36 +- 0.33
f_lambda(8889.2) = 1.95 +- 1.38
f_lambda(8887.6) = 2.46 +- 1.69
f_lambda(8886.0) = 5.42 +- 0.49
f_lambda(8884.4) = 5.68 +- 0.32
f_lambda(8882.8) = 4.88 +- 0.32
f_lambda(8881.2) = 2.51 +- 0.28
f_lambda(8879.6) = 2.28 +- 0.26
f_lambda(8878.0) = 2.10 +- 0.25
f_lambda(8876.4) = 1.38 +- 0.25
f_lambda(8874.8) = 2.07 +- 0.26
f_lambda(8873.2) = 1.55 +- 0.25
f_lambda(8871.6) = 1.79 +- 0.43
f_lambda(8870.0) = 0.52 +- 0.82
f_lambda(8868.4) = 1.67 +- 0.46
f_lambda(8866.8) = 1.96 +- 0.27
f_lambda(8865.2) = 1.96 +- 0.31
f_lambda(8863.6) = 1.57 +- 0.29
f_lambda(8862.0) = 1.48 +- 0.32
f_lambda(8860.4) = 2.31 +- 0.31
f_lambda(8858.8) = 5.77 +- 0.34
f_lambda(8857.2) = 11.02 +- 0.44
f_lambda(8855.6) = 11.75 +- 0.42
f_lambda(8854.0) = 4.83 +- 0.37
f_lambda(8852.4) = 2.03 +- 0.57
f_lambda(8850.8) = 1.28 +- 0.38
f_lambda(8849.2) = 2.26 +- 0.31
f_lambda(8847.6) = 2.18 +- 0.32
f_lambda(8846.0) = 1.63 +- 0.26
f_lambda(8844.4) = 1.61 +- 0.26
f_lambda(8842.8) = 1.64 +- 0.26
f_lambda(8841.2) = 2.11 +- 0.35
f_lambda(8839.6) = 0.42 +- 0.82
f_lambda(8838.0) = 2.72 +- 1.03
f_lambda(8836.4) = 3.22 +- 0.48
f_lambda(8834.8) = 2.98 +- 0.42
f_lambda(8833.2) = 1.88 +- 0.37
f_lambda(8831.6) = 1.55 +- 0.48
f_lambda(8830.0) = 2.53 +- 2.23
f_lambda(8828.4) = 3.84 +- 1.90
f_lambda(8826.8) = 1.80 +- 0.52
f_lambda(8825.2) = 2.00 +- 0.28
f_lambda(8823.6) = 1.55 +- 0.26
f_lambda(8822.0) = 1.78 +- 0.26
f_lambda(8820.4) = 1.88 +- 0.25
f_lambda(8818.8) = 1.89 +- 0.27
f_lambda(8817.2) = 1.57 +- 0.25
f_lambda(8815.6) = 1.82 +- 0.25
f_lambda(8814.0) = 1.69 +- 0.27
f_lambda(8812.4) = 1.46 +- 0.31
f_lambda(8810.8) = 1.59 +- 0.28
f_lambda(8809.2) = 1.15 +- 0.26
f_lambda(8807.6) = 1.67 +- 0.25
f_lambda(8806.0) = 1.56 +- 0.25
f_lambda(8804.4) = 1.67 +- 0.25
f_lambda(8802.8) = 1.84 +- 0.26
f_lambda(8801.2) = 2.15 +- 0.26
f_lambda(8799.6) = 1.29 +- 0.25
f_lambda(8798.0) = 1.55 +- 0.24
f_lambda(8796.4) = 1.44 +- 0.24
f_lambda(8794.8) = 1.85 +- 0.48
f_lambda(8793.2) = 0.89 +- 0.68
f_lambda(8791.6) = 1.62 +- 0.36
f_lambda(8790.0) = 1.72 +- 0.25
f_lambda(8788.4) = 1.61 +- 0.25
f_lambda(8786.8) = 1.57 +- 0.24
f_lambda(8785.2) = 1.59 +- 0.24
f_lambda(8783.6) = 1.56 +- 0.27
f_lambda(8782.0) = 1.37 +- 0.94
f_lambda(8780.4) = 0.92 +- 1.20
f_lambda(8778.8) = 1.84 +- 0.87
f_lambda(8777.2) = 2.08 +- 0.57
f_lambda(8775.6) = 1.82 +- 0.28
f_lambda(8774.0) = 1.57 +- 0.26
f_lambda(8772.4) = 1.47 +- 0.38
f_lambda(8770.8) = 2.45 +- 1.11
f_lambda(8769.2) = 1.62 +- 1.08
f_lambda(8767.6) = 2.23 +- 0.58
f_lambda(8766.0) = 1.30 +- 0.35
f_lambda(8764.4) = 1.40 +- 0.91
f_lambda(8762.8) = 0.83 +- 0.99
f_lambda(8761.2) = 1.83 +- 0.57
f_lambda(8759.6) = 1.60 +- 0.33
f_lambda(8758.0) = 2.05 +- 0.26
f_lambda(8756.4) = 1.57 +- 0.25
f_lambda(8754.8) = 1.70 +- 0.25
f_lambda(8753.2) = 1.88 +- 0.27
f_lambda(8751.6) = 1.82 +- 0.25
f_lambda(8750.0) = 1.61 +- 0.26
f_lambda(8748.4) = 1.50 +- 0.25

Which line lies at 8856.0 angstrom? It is H-alpha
